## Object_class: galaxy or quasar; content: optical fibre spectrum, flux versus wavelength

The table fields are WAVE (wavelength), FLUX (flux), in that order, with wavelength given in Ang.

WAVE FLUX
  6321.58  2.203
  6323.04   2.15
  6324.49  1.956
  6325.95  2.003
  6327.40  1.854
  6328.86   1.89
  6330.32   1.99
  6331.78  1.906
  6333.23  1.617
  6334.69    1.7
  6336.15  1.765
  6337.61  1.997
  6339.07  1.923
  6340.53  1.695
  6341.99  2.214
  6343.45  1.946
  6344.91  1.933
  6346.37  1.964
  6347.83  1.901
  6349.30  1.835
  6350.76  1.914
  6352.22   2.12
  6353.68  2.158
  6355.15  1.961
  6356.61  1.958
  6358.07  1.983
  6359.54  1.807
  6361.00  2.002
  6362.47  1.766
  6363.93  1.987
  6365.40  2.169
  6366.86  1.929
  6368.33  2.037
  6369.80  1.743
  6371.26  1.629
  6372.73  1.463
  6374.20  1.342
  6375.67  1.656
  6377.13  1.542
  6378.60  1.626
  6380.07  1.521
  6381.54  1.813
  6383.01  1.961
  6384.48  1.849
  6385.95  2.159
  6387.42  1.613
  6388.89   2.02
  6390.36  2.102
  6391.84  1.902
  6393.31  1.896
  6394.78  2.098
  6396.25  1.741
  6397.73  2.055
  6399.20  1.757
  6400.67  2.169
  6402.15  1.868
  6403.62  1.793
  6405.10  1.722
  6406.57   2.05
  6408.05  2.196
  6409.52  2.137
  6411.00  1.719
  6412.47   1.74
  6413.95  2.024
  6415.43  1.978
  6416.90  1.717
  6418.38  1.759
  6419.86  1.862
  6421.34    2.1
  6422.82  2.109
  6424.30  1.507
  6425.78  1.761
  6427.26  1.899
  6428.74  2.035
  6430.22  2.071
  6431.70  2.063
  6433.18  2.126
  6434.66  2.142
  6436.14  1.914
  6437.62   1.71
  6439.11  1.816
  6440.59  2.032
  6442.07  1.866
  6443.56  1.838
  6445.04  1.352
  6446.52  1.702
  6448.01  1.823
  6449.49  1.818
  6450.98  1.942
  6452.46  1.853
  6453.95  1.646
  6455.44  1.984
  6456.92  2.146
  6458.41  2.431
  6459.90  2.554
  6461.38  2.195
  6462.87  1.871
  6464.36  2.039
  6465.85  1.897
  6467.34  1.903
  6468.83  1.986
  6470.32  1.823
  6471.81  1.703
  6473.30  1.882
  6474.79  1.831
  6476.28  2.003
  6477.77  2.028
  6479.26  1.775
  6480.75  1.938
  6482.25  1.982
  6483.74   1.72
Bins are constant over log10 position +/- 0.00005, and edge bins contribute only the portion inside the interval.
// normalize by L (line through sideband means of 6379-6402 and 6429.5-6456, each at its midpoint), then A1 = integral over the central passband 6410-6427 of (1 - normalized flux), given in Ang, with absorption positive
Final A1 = 0.3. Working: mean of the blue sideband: 1.9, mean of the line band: 1.85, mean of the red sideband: 1.87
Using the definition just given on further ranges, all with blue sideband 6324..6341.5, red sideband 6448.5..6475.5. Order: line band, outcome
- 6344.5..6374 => -0.3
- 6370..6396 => 1.8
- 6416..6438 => 0.2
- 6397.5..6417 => 0.0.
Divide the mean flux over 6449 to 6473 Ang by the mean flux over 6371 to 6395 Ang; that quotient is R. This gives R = 1.12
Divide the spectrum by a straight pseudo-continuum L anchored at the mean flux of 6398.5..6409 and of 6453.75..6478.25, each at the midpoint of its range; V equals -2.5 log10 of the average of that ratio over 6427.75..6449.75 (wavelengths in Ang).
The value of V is 0.05 mag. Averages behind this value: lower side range 1.94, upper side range 2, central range 1.89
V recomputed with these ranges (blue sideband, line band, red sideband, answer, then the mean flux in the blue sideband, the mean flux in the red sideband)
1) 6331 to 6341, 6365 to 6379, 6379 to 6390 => 0.08 mag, 1.8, 1.85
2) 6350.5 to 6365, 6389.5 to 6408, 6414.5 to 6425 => -0.02 mag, 1.97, 1.87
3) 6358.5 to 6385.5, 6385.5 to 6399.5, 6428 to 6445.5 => -0.07 mag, 1.78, 1.92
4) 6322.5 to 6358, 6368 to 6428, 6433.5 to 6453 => 0.02 mag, 1.93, 1.84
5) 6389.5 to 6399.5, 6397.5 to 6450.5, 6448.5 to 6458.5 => 0.03 mag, 1.94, 1.94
